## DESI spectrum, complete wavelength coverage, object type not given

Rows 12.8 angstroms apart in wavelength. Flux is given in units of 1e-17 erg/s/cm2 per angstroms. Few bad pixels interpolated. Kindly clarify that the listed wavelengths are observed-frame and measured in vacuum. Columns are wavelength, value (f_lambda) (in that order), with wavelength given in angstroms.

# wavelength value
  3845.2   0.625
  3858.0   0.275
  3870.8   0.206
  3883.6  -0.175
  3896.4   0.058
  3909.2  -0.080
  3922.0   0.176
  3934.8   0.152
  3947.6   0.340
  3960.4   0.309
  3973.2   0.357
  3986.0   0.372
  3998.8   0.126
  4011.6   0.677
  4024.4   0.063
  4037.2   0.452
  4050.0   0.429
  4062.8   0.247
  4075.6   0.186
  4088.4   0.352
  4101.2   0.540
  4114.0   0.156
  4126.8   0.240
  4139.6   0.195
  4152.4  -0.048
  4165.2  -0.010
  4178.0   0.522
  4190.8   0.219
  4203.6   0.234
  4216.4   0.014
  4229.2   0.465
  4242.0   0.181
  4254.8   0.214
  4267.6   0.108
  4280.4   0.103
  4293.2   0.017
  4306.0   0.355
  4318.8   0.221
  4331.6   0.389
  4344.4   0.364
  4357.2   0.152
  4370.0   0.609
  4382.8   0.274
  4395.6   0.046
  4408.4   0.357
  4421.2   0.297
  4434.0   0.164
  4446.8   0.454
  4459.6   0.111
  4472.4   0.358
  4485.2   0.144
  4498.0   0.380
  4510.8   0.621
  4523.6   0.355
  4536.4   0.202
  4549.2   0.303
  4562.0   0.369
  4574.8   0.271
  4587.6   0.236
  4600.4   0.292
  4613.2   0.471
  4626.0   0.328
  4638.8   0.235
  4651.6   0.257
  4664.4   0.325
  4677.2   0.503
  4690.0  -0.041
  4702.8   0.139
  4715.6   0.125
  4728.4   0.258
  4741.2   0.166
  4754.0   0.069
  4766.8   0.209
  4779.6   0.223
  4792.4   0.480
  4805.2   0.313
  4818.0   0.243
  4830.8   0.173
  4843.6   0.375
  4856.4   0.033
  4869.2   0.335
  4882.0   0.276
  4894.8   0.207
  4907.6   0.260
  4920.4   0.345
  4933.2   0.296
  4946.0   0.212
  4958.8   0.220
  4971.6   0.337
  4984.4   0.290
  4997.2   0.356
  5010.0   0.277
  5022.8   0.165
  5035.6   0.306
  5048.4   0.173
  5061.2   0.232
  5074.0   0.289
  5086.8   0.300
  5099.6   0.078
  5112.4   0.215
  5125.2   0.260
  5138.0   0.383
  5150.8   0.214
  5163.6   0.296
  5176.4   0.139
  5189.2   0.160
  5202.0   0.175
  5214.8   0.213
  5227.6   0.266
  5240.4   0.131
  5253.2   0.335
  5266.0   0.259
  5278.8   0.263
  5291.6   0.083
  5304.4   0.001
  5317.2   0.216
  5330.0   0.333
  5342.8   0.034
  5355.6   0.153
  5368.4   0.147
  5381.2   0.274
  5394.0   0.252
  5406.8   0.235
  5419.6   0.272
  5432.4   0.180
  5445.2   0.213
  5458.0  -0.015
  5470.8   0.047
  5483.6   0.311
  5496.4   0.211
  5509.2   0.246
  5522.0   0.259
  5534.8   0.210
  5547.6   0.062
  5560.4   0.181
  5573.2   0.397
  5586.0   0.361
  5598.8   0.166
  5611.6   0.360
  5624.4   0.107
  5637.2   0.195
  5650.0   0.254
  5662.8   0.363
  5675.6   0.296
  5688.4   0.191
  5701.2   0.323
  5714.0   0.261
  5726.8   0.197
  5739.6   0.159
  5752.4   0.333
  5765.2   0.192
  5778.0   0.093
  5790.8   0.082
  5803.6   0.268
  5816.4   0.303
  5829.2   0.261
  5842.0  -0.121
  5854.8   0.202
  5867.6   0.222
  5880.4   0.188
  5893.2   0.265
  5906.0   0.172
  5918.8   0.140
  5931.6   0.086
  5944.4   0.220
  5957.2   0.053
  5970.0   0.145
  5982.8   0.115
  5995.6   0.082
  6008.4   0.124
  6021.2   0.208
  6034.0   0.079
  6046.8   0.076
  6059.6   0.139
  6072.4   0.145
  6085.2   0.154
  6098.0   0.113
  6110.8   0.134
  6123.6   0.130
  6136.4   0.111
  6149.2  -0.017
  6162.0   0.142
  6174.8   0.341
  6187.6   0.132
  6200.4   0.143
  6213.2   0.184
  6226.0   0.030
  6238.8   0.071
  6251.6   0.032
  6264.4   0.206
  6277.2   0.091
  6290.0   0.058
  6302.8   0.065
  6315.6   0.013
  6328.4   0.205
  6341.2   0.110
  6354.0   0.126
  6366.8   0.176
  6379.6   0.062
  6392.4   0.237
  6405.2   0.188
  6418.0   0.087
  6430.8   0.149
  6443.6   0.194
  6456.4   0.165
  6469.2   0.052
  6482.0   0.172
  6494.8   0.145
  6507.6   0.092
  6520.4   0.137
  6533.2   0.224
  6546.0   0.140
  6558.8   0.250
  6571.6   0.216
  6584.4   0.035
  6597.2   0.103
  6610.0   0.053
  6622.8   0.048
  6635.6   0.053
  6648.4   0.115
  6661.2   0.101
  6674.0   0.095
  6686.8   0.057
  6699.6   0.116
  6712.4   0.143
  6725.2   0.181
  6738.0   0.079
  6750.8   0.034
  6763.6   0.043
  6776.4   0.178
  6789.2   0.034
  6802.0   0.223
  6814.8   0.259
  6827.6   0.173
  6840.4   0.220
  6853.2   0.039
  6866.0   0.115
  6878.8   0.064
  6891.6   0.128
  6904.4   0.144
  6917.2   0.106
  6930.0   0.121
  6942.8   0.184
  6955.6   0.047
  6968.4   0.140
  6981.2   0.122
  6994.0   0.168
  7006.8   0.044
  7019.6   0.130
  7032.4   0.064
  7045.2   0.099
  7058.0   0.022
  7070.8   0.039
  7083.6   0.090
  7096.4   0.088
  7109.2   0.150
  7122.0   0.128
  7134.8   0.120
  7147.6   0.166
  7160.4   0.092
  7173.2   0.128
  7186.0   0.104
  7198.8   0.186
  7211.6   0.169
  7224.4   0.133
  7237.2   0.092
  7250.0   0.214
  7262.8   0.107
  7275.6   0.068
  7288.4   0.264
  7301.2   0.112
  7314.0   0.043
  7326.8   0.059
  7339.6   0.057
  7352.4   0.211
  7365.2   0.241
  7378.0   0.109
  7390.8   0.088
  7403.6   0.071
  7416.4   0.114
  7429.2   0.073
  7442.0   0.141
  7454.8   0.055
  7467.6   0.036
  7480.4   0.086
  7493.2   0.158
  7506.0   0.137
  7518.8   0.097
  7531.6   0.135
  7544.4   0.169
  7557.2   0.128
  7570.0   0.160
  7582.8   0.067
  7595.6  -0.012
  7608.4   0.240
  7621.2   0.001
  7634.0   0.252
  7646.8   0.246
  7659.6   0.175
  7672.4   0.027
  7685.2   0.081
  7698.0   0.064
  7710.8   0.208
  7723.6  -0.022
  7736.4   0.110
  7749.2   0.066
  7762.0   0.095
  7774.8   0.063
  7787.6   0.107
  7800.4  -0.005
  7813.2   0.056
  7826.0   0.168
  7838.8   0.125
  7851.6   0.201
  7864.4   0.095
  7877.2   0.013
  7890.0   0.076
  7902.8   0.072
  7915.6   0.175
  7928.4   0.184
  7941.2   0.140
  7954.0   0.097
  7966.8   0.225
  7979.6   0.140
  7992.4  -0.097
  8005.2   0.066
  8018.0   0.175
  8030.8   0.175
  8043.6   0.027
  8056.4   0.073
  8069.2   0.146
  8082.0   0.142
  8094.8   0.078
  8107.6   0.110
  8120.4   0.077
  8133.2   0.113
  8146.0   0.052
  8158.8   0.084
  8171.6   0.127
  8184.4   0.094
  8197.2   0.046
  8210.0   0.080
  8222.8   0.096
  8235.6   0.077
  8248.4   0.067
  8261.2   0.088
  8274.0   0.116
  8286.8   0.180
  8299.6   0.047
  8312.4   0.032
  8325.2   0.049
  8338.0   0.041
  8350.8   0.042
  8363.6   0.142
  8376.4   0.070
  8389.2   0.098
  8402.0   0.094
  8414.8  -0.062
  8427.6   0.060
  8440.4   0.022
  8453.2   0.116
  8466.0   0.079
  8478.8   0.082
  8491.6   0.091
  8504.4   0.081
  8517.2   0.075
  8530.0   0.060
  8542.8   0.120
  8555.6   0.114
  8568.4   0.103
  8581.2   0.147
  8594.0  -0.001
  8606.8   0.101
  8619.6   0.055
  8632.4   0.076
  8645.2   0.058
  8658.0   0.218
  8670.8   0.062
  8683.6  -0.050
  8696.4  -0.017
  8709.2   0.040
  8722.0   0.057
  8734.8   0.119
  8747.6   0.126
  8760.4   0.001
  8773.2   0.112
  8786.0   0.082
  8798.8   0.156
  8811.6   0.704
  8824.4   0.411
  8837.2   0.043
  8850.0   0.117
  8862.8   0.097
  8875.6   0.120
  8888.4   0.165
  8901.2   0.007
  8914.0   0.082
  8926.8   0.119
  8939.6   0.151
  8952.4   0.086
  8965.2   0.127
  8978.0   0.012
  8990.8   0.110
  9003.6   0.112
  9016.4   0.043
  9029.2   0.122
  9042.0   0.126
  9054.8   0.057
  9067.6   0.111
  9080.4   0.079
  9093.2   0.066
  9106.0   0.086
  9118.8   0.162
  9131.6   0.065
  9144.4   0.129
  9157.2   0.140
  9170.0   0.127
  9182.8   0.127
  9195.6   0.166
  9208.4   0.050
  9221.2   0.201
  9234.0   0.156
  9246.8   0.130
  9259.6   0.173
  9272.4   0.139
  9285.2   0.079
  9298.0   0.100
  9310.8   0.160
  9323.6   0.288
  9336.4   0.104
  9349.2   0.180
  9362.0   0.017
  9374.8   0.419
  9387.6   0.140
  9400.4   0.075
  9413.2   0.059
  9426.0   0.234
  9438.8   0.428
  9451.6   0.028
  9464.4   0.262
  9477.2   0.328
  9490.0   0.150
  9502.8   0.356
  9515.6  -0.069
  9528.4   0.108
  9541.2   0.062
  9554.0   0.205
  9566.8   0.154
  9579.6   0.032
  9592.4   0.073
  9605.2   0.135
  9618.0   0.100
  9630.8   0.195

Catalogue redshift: 1.36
